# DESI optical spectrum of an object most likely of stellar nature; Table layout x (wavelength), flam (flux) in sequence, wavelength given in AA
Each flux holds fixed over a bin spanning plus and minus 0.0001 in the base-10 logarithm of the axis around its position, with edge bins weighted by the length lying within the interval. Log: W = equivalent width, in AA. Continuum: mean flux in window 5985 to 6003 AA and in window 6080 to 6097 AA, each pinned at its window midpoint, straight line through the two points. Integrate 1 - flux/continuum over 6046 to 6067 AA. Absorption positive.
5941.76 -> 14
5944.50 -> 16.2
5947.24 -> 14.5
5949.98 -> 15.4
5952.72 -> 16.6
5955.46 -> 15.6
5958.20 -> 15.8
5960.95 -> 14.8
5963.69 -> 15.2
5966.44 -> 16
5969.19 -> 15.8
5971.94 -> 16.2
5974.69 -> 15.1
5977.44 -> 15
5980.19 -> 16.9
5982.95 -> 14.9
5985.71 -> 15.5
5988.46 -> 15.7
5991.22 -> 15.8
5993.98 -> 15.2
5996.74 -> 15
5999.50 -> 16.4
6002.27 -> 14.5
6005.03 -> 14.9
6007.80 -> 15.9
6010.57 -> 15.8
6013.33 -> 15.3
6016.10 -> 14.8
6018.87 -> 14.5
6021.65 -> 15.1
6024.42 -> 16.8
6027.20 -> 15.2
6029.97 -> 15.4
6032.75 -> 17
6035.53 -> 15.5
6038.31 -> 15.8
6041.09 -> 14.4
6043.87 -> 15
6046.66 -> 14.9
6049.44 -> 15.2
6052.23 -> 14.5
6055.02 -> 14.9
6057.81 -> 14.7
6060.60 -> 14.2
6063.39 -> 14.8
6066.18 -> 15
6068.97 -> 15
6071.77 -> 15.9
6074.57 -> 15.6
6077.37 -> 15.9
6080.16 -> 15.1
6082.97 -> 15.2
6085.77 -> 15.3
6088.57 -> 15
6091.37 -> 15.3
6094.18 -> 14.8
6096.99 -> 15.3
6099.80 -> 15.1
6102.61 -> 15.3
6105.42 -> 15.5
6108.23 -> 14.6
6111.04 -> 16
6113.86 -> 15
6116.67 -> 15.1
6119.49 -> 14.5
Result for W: 0.66 AA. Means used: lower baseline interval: 15.5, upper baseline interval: 15.1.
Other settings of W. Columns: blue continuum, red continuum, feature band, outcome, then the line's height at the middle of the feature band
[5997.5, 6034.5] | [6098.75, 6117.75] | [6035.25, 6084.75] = 0.9 AA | 15.4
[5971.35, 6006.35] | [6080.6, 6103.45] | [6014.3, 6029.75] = 0.1 AA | 15.4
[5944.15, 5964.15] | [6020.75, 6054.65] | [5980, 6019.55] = 0.2 AA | 15.4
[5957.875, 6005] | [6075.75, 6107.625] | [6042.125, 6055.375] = 0.4 AA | 15.3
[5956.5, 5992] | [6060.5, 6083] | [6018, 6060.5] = 0.3 AA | 15.4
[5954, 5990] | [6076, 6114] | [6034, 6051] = 0.3 AA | 15.4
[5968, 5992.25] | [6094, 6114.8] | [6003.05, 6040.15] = 0.0 AA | 15.5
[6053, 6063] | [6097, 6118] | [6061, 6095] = -0.8 AA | 14.9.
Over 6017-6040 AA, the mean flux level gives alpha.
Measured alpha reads 15.6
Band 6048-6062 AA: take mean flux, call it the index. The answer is 14.7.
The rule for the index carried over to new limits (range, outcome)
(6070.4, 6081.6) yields 15.6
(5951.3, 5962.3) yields 15.7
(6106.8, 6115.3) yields 15.2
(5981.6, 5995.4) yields 15.4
